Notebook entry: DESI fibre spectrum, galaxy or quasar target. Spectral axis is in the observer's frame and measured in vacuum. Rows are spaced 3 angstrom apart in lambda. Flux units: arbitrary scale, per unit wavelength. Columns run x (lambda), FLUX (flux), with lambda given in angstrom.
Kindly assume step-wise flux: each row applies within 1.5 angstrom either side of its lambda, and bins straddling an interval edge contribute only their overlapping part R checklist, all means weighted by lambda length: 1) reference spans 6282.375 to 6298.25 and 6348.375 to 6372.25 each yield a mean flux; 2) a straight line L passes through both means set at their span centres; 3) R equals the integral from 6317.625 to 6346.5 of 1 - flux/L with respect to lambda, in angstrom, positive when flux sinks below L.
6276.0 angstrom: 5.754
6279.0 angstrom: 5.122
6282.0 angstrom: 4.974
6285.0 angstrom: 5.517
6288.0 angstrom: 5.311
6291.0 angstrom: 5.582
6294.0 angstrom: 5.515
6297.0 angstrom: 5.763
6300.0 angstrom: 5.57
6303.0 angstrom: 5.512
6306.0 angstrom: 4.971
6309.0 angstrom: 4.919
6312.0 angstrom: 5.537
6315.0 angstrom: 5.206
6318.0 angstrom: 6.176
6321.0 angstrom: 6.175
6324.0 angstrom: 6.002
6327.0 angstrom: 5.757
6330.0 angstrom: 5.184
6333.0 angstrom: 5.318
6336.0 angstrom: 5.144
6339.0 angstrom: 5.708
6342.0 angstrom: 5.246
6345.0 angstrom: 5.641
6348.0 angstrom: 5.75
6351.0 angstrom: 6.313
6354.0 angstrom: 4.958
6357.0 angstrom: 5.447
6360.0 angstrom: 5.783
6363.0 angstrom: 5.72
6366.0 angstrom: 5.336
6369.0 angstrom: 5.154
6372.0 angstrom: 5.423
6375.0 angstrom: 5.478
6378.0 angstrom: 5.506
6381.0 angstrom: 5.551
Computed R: -0.5 angstrom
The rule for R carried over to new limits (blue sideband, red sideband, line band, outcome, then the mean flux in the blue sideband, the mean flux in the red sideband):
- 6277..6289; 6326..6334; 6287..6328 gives -1.9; 5.25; 5.4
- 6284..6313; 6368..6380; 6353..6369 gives -0.1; 5.42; 5.41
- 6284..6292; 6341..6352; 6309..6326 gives -0.4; 5.46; 5.73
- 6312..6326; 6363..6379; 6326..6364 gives 0.6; 5.85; 5.41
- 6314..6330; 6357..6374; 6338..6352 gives -0.2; 5.82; 5.48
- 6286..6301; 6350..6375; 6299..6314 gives 0.7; 5.55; 5.5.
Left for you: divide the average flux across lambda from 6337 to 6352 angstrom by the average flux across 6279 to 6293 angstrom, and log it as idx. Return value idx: 1.07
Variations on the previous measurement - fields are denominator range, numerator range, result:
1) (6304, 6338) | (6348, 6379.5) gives 1.01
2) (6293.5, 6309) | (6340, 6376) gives 1.02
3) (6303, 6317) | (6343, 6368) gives 1.07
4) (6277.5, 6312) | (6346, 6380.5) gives 1.03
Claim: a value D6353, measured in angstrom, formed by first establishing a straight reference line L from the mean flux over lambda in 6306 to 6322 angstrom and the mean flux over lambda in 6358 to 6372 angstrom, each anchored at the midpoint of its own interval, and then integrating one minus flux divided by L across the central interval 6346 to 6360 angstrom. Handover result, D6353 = -0.4 angstrom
